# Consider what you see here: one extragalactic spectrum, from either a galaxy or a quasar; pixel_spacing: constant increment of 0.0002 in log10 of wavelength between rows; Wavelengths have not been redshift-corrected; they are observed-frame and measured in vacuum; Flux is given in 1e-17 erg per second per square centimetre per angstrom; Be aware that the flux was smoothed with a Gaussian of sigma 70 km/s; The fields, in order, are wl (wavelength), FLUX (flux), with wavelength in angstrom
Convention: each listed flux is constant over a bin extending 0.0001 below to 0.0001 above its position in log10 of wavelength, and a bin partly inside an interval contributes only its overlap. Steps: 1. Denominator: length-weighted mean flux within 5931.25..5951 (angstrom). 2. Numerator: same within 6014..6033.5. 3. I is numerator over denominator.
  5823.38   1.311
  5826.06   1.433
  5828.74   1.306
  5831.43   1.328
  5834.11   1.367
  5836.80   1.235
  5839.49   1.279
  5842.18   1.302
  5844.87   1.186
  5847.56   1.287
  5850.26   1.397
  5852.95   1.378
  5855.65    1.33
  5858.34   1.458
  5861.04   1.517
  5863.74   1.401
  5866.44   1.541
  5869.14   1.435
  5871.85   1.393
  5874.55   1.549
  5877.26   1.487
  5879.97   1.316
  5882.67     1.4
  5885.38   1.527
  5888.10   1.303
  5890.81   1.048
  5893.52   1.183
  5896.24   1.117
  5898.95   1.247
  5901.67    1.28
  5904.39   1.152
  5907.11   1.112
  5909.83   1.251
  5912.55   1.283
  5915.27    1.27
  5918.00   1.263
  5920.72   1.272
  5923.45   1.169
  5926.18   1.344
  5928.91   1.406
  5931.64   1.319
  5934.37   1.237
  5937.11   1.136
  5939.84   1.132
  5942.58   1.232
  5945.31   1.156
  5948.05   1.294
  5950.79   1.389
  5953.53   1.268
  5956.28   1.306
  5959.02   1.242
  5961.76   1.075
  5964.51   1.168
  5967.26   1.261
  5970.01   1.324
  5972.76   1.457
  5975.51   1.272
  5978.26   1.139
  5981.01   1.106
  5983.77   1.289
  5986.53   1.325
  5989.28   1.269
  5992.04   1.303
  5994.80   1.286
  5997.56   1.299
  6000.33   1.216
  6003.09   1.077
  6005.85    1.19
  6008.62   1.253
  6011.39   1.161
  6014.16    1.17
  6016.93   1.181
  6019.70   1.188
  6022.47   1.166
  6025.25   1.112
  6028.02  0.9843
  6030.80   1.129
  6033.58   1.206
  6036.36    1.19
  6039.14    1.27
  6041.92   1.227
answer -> 0.93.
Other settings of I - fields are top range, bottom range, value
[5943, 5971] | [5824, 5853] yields 0.95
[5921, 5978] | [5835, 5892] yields 0.92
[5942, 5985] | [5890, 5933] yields 1.01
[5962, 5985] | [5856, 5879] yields 0.85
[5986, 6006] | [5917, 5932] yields 0.96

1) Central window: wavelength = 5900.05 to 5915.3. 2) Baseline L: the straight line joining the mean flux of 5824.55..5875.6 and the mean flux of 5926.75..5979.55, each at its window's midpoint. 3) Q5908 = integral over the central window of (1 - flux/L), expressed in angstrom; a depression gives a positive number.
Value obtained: 1.0 angstrom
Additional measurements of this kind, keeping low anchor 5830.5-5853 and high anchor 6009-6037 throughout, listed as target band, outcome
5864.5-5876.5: -1.86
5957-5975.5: -0.92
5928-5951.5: -0.55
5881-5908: 0.40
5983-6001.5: -1.69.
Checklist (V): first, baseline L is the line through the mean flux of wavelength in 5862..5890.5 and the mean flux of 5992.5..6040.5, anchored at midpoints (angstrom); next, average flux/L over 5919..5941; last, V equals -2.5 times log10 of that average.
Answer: 0.07 mag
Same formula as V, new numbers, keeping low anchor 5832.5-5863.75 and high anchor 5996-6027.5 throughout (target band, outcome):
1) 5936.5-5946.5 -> 0.073 mag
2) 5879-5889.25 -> -0.068 mag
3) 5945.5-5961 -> -0.037 mag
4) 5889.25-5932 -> 0.042 mag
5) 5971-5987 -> -0.045 mag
